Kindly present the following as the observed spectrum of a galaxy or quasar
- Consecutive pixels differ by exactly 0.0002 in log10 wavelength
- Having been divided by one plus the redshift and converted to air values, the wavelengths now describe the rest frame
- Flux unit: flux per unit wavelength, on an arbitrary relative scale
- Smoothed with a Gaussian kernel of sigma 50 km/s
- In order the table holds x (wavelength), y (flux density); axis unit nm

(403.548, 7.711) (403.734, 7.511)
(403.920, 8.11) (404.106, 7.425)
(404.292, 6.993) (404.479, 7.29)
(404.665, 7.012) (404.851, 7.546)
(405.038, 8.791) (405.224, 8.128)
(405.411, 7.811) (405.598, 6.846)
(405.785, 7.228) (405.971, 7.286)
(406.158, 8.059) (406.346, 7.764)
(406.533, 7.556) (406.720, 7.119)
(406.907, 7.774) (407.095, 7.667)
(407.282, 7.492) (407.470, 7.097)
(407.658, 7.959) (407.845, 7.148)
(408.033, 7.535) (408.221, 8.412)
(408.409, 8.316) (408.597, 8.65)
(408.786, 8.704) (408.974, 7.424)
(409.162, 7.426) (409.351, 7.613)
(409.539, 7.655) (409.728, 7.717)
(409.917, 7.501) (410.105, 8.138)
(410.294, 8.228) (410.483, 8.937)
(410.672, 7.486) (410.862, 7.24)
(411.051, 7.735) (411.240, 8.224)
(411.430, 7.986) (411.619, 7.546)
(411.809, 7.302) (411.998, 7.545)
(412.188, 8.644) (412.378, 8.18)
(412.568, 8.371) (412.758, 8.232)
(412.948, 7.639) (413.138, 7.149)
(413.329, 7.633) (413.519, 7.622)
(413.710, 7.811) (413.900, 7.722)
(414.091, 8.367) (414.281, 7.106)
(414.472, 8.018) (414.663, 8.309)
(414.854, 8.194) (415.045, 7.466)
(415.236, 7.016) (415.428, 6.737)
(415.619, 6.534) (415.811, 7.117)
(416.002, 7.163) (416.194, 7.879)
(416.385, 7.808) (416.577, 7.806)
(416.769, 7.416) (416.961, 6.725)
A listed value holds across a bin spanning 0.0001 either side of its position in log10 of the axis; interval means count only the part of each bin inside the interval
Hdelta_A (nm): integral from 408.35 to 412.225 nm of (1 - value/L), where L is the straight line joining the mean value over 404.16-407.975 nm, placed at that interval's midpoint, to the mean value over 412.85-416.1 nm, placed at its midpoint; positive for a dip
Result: -0.193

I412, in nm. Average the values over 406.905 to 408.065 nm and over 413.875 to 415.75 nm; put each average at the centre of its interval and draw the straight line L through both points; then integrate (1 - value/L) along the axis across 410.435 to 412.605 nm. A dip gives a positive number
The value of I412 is -0.11 nm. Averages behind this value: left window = 7.5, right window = 7.53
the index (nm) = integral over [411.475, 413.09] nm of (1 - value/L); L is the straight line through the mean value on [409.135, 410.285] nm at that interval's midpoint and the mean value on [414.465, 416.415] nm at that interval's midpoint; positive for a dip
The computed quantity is -0.07 nm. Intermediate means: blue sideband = 7.73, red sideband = 7.44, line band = 7.92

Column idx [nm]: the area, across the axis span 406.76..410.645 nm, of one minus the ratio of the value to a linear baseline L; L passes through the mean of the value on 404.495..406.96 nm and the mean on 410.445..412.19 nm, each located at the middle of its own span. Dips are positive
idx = -0.08 nm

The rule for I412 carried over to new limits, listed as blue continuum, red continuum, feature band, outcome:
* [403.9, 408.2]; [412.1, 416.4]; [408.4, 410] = -0.056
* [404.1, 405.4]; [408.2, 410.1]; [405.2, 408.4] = 0.074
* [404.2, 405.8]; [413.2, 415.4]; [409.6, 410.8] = -0.054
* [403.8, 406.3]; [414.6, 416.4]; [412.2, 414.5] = -0.129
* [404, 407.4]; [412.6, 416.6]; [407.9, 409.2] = -0.087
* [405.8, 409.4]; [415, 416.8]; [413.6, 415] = -0.103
